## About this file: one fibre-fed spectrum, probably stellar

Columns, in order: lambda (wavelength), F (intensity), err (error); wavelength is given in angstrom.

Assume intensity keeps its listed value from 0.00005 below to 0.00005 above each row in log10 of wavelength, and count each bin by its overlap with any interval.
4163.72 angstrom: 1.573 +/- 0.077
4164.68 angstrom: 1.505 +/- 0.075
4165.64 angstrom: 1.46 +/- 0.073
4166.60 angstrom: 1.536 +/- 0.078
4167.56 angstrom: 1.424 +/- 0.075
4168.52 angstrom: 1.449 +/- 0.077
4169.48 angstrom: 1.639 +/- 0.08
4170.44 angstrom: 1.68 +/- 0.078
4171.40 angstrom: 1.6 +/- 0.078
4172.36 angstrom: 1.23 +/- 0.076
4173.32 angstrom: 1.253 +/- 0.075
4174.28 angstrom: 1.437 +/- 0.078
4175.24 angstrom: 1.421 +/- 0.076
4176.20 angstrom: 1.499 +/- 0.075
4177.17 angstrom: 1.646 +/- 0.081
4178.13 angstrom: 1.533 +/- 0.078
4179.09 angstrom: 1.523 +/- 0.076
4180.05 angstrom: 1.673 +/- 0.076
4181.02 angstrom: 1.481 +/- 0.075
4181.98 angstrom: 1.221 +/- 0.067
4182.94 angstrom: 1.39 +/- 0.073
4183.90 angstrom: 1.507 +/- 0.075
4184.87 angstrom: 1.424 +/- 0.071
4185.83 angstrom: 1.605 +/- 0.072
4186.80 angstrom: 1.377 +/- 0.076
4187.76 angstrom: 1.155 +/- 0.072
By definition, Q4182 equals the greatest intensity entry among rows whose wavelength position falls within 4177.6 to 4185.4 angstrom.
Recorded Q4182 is 1.673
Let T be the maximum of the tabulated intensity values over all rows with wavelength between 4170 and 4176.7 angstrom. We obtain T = 1.68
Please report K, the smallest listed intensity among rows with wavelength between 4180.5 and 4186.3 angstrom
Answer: 1.221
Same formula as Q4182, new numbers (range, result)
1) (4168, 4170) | 1.639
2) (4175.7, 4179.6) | 1.646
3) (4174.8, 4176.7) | 1.499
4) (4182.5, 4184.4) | 1.507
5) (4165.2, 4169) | 1.536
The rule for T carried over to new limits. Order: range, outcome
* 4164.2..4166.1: 1.505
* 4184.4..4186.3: 1.605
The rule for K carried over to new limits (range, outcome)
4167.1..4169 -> 1.424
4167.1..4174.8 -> 1.23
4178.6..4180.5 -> 1.523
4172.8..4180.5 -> 1.253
